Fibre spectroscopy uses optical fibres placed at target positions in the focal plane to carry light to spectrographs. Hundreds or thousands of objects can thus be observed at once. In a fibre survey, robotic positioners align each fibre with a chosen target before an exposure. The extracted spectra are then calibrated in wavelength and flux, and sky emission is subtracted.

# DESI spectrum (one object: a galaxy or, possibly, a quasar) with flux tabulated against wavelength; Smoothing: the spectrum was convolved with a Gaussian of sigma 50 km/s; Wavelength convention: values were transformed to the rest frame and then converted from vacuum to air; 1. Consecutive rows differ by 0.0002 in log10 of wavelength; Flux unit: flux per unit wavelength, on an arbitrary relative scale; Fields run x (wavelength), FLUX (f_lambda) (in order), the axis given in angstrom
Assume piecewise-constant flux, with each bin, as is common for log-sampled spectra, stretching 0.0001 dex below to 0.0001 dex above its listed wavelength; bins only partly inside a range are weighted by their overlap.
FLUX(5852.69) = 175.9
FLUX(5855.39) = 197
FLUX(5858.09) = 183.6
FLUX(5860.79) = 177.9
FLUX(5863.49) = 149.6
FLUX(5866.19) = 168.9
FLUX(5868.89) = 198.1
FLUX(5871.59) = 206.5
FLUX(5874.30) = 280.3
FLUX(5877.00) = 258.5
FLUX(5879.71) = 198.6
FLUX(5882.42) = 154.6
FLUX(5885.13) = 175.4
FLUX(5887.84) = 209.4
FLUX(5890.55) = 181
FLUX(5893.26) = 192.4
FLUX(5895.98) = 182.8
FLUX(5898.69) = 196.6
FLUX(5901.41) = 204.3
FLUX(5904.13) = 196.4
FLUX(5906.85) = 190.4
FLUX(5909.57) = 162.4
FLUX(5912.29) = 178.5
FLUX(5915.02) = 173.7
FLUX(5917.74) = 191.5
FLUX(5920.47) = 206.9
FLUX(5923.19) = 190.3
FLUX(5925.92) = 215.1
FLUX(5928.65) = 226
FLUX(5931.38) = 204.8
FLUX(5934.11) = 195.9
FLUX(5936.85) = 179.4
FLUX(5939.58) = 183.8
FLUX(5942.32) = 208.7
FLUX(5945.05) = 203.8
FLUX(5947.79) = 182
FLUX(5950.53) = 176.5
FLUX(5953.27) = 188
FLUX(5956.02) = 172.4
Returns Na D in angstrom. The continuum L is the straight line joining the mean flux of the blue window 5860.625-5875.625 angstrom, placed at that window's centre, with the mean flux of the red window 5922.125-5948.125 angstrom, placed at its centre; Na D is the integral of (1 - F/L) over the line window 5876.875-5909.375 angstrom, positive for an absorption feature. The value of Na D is 1.2 angstrom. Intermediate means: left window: 198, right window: 200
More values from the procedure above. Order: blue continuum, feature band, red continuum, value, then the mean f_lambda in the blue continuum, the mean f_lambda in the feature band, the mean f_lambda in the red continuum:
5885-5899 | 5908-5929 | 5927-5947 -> 0.51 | 190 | 191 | 200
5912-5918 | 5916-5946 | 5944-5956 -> -2.95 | 180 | 200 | 185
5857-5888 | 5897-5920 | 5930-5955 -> 0.75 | 196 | 187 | 191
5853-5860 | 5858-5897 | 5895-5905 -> -0.80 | 187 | 195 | 195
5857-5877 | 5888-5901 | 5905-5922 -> -0.05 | 200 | 191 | 184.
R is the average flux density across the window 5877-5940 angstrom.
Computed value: 192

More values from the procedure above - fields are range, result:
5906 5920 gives 181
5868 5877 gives 234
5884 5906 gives 192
